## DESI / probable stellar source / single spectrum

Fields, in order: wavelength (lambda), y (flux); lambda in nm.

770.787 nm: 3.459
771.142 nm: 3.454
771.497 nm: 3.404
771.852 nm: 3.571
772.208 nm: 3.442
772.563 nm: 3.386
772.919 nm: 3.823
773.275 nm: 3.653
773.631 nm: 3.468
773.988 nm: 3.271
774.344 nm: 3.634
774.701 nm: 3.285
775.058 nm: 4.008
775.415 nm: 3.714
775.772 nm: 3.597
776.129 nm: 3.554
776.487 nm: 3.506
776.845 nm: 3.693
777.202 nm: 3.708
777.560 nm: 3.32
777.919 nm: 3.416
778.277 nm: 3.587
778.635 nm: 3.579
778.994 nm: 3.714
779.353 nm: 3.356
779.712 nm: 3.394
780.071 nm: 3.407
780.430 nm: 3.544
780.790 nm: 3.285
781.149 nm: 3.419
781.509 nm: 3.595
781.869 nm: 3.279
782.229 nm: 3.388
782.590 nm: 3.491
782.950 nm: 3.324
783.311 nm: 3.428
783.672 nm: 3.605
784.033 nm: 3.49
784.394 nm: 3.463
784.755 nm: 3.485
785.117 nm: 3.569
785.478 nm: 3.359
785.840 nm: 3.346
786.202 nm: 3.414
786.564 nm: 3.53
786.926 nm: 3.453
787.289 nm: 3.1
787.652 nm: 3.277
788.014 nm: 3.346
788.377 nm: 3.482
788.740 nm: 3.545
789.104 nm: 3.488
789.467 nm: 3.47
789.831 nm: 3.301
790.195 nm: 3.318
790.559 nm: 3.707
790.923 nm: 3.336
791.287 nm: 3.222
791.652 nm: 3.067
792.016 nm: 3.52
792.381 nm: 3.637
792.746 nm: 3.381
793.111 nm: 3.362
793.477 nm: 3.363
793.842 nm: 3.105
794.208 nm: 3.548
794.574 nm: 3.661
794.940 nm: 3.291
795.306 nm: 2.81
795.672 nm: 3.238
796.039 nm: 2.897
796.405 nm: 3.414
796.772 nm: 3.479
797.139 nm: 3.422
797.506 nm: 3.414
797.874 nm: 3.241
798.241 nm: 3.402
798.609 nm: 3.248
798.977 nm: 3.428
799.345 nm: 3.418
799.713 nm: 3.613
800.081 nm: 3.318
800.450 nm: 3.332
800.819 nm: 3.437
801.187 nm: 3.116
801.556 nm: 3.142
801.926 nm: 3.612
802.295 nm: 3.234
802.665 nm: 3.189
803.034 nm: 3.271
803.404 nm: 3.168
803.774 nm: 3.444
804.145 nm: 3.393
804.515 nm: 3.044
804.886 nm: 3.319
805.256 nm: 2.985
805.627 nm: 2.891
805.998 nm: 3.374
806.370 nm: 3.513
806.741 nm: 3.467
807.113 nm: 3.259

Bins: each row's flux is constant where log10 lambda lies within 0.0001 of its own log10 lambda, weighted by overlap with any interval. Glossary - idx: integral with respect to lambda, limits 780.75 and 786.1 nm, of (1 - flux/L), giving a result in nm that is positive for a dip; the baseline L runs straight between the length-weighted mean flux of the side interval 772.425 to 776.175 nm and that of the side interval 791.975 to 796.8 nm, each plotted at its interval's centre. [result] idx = 0.04 nm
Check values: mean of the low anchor 3.58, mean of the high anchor 3.33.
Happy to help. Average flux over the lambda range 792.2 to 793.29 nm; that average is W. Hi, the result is 3.46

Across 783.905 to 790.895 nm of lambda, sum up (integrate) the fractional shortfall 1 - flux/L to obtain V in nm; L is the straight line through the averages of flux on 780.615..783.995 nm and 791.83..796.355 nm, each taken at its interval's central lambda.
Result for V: -0.09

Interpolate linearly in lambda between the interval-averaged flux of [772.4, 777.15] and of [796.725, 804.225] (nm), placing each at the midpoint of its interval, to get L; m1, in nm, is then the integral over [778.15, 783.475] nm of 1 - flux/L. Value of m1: 0.12 nm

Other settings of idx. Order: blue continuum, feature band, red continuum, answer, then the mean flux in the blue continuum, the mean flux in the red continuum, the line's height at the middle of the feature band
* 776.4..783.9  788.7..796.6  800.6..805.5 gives 0.025 nm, 3.48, 3.25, 3.36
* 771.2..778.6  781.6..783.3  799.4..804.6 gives 0.048 nm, 3.55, 3.32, 3.49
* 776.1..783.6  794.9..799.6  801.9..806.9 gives 0.053 nm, 3.48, 3.27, 3.33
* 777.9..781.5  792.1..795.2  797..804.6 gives -0.023 nm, 3.48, 3.33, 3.38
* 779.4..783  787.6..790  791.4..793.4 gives -0.021 nm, 3.41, 3.38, 3.39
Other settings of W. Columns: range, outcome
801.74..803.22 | 3.33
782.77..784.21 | 3.46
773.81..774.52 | 3.45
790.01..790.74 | 3.51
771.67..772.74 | 3.47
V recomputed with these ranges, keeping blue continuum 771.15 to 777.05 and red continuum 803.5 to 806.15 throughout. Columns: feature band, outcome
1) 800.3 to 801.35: -0.02 nm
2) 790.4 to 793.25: -0.04 nm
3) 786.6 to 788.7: 0.03 nm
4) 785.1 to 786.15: 0.01 nm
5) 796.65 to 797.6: -0.04 nm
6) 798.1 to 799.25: -0.03 nm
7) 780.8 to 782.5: 0.03 nm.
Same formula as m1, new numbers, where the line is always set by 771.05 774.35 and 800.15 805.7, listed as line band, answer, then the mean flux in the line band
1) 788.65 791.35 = -0.06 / 3.43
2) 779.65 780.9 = 0.01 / 3.42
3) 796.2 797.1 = -0.04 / 3.43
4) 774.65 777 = -0.11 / 3.64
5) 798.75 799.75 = -0.05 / 3.46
